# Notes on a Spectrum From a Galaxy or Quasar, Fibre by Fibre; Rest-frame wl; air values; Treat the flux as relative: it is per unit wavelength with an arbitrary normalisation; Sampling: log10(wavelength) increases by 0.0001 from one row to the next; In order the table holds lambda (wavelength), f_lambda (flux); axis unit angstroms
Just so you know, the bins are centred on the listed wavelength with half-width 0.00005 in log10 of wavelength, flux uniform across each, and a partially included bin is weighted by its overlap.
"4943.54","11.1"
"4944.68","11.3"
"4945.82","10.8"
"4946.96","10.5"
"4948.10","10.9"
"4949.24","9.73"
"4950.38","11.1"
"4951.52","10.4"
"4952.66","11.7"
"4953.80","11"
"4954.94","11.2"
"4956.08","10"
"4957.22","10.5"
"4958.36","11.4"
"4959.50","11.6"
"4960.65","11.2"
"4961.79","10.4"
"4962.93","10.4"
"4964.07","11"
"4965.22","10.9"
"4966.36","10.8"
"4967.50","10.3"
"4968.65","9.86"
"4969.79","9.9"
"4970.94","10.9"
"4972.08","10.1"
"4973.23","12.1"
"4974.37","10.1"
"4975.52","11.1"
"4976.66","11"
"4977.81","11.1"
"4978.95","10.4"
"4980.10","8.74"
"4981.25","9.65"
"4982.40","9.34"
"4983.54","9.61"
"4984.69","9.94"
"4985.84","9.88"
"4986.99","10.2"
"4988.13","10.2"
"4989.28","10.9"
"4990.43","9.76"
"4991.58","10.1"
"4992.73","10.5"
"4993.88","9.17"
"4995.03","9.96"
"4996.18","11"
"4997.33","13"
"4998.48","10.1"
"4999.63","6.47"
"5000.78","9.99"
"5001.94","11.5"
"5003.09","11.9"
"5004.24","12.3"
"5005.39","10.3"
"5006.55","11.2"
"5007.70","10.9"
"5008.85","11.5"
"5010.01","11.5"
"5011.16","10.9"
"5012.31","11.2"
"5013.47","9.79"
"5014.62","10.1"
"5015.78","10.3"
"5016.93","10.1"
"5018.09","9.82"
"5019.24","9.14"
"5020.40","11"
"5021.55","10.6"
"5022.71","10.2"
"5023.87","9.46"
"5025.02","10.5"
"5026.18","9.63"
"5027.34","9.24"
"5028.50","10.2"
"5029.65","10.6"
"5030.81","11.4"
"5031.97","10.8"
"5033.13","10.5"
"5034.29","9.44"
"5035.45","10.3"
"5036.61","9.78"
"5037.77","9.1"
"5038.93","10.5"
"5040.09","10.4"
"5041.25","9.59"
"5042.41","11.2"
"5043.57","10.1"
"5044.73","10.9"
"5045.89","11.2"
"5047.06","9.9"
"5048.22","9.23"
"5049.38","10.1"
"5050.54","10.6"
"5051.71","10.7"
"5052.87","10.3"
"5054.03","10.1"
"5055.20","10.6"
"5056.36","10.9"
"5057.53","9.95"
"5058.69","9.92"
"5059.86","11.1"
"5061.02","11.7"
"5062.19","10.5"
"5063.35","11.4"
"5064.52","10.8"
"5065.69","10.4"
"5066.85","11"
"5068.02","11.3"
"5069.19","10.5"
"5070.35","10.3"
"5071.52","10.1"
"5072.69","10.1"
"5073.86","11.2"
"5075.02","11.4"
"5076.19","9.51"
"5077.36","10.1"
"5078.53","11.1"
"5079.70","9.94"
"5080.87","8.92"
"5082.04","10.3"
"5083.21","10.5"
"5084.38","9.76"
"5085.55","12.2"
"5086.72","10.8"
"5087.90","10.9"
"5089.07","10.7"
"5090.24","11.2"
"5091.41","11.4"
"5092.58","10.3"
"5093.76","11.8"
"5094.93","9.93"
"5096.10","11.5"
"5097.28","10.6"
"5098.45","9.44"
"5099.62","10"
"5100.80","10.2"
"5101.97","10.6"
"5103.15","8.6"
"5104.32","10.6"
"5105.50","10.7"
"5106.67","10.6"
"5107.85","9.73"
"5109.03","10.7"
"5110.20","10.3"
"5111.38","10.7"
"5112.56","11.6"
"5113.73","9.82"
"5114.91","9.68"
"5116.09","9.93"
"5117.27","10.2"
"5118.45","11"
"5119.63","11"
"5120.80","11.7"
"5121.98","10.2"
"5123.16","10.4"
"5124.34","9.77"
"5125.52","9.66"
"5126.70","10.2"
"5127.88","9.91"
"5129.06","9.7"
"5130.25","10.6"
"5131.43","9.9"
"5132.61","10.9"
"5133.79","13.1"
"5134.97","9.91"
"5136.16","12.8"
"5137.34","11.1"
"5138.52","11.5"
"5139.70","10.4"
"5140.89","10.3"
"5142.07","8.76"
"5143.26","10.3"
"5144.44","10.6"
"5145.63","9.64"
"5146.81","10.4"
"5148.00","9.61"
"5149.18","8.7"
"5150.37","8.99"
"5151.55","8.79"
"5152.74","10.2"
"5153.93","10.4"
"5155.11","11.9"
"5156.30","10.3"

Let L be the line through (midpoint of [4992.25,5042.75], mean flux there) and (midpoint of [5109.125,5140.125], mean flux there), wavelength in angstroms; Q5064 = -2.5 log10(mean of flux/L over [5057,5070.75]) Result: -0.03 mag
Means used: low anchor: 10.4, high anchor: 10.6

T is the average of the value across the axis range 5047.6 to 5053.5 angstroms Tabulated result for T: 10.2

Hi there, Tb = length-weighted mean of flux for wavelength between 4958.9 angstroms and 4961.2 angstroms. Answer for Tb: 11.4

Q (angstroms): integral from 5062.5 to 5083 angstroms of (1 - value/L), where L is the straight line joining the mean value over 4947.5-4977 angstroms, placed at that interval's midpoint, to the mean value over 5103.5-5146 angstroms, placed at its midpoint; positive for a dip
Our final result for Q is 0.2 angstroms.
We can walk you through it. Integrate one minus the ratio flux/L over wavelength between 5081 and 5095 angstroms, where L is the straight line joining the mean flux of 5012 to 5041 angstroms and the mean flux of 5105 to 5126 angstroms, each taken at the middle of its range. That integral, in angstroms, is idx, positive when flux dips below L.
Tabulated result -0.60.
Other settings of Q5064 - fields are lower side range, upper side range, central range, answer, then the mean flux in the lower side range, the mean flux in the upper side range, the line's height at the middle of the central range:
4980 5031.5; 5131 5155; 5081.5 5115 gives -0.020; 10.3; 10.4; 10.3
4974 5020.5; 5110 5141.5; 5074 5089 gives 0.004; 10.4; 10.6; 10.5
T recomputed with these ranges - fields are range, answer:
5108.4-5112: 10.6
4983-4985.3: 9.76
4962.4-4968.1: 10.7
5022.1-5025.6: 10.1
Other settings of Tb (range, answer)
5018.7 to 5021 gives 10.1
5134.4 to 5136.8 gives 11.3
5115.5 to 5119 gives 10.4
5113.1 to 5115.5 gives 9.8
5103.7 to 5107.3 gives 10.6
